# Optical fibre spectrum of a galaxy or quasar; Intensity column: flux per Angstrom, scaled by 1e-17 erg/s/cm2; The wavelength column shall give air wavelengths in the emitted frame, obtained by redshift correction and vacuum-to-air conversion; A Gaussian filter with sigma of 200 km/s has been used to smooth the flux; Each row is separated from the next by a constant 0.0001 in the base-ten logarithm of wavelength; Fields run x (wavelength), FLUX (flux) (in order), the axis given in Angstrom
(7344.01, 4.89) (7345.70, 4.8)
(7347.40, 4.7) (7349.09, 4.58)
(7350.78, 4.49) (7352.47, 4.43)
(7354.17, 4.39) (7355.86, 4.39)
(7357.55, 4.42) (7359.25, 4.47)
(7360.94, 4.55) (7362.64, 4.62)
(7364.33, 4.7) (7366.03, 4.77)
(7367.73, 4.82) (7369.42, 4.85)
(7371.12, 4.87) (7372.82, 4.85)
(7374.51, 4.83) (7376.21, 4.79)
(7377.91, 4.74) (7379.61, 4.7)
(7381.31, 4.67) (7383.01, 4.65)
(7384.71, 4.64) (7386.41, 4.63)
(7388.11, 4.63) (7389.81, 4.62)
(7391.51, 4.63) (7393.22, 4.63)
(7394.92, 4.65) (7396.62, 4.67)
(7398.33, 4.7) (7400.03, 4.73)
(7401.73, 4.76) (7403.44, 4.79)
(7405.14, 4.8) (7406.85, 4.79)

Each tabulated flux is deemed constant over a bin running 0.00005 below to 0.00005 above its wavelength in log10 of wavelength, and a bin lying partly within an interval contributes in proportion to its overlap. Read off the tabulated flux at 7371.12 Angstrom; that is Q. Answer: 4.87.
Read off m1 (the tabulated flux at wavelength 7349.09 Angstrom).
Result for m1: 4.58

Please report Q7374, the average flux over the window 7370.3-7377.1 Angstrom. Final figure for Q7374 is 4.84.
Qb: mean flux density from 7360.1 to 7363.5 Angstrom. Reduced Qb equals 4.59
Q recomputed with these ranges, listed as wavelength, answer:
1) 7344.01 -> 4.89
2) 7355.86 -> 4.39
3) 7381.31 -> 4.67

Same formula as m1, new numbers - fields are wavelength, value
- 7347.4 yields 4.7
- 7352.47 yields 4.43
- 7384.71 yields 4.64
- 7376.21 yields 4.79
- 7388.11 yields 4.63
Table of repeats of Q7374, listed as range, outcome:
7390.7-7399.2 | 4.65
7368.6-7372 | 4.85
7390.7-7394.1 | 4.62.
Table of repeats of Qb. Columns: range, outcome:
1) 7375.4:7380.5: 4.74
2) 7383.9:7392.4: 4.63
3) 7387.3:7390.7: 4.63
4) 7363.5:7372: 4.8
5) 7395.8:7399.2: 4.68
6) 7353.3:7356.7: 4.39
